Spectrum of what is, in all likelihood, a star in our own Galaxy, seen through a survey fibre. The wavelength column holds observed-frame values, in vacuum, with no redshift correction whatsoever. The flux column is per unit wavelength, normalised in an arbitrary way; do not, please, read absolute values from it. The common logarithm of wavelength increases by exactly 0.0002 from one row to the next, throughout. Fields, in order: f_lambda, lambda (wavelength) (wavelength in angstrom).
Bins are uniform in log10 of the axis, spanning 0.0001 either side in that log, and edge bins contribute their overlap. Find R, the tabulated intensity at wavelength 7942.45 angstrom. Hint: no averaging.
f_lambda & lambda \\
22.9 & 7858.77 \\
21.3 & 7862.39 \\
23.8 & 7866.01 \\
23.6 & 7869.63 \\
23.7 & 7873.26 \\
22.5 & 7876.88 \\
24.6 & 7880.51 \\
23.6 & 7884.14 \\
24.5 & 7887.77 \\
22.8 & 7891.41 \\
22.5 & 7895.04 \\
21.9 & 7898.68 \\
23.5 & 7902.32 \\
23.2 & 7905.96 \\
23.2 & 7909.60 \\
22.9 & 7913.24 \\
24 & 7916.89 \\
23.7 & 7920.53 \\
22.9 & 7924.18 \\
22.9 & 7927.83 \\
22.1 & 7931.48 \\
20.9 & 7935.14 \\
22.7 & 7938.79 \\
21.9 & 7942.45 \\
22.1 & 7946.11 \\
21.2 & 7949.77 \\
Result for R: 21.9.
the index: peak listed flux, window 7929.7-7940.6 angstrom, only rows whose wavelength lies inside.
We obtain 22.7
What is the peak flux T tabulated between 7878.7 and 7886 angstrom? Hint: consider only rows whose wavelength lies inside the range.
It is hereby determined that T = 24.6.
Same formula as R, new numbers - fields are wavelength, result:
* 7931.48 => 22.1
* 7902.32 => 23.5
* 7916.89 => 24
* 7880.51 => 24.6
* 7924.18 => 22.9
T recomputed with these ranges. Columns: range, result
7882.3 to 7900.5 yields 24.5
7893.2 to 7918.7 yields 24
